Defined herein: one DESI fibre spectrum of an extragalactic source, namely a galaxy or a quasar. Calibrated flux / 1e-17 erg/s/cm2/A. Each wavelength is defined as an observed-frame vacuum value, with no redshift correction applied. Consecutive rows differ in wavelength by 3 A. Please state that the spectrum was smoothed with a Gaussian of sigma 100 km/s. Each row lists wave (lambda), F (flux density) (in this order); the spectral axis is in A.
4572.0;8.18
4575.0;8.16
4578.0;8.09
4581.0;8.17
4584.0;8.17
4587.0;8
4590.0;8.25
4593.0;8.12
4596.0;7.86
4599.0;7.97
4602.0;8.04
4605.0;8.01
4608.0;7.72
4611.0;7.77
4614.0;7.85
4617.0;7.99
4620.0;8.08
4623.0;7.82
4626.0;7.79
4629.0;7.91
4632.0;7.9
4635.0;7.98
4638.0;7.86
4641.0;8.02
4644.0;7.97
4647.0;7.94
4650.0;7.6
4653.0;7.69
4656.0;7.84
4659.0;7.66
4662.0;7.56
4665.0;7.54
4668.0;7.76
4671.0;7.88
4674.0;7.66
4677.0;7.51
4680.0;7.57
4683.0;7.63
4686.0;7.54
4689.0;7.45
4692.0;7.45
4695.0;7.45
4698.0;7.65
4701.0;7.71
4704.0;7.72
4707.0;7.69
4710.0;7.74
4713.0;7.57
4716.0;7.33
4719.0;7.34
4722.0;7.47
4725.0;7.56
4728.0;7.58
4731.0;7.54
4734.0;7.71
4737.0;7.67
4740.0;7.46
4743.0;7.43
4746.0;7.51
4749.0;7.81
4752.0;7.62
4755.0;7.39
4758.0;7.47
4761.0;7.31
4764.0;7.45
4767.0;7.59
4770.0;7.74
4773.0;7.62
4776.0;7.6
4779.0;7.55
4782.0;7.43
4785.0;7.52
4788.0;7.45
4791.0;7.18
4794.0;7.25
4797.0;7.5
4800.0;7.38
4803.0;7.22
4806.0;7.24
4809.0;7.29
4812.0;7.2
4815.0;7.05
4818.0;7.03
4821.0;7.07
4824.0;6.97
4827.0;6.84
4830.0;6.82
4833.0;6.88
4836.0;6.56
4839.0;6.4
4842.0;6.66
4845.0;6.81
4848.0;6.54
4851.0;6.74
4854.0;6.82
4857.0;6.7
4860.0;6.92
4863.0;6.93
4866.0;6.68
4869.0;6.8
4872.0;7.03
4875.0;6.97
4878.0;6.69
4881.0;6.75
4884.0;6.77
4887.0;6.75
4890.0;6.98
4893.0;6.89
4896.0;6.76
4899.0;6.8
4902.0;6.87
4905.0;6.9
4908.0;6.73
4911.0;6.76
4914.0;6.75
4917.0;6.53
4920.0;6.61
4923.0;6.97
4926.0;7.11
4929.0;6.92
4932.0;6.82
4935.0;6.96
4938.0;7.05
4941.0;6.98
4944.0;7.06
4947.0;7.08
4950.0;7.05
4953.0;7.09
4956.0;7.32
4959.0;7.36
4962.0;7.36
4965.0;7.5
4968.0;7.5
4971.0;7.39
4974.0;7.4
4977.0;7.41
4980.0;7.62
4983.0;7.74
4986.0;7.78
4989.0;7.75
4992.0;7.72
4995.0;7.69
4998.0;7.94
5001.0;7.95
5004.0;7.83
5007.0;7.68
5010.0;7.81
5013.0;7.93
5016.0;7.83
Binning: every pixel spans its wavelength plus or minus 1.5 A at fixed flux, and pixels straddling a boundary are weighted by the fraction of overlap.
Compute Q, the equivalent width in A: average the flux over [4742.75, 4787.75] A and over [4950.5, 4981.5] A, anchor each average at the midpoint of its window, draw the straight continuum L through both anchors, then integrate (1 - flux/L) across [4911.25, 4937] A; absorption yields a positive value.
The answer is 2.0 A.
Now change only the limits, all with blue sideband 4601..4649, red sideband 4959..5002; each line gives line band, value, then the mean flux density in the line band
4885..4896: 1.2 A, 6.85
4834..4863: 3.8 A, 6.7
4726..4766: 1.4 A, 7.54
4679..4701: 0.9 A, 7.55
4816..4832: 1.6 A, 6.95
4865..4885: 2.3 A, 6.82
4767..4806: 1.6 A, 7.45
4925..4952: 2.3 A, 7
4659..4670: 0.3 A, 7.64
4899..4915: 1.8 A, 6.8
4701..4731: 1.0 A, 7.56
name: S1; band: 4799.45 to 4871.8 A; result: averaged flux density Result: 6.89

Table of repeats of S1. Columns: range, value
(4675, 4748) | 7.56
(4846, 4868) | 6.76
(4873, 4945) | 6.85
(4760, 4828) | 7.33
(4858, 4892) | 6.84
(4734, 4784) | 7.55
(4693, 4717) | 7.61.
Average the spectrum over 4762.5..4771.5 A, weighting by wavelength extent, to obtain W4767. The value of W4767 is 7.59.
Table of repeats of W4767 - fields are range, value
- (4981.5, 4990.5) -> 7.76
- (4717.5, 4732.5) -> 7.5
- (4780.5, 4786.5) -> 7.47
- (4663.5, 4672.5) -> 7.73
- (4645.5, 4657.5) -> 7.77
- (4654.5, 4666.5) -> 7.65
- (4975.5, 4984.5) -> 7.59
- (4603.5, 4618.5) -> 7.87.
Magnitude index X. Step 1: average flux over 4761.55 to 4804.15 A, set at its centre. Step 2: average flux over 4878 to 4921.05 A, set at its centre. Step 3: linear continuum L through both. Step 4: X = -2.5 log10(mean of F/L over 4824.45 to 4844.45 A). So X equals 0.07 mag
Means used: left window 7.46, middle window 6.71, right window 6.77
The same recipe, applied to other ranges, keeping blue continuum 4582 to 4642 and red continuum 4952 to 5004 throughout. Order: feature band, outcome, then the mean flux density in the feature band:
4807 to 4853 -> 0.13 mag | 6.86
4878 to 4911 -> 0.13 mag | 6.81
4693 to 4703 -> 0.04 mag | 7.6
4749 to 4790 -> 0.04 mag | 7.52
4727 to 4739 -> 0.03 mag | 7.62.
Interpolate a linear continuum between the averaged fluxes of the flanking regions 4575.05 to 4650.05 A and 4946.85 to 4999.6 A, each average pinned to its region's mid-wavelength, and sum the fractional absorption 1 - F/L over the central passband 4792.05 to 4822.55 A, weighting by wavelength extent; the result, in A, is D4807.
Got 1.94 A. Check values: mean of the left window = 7.97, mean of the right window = 7.49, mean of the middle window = 7.22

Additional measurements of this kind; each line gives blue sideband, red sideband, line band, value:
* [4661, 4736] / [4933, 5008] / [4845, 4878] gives 3.0 A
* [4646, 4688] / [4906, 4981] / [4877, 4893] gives 0.9 A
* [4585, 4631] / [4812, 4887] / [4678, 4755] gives -1.3 A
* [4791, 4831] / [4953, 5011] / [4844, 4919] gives 5.5 A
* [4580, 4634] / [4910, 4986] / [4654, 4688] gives 0.7 A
